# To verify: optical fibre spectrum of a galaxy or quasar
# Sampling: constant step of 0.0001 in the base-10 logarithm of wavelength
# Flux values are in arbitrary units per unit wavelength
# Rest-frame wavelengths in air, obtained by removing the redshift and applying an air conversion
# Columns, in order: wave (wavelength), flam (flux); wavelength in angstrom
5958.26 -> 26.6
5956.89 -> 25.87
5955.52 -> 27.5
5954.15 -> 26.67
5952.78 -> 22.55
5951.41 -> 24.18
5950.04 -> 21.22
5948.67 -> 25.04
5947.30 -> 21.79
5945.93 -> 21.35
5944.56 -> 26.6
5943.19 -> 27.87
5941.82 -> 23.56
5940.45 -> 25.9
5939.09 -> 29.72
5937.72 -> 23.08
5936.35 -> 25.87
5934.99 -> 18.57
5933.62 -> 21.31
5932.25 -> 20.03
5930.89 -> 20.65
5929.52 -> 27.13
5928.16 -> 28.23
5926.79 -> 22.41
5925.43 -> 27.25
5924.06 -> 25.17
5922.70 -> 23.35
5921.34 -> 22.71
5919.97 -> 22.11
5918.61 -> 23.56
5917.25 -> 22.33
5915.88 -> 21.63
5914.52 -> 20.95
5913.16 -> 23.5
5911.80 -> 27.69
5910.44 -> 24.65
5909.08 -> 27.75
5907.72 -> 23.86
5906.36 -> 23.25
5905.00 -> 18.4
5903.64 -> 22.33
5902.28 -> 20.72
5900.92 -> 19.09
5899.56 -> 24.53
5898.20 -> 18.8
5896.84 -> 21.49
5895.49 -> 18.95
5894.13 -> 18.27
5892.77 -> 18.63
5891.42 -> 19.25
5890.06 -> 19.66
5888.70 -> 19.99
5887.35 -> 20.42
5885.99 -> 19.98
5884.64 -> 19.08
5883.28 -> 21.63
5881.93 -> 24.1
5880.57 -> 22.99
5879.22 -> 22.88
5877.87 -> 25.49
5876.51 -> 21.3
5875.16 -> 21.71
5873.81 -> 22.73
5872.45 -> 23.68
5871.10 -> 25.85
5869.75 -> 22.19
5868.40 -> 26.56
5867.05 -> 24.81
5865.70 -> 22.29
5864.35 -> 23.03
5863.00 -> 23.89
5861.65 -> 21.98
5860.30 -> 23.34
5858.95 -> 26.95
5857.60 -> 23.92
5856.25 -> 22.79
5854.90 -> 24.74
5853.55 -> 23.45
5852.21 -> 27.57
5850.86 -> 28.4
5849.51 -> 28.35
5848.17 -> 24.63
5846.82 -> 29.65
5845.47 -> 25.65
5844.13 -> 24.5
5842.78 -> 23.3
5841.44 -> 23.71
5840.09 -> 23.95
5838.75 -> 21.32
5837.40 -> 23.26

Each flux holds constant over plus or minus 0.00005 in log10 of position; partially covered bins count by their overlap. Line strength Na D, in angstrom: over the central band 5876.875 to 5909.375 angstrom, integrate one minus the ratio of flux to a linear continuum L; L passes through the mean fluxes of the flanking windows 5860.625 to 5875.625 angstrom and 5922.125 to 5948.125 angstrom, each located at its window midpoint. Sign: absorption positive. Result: 3.49 angstrom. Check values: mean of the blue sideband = 23.5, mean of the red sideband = 24.2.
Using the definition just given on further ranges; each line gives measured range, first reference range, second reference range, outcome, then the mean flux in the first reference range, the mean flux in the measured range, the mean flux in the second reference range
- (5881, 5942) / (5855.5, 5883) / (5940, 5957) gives 4.2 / 23.6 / 22.5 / 24.6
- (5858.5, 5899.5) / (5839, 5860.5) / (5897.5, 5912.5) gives 3.3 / 25.3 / 22.1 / 22.8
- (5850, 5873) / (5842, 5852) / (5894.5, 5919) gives 0.8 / 26.4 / 24.5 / 22.4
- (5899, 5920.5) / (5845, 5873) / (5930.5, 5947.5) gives 1.1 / 24.9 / 22.9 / 23.7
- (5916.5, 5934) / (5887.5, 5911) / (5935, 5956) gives -0.4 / 21.1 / 23.6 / 24.6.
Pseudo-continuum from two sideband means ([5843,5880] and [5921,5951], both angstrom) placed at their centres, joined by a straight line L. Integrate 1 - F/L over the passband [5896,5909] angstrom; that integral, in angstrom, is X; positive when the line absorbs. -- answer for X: 1.4 angstrom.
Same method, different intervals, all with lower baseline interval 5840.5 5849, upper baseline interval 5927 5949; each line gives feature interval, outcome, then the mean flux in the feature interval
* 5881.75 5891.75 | 1.8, 20.4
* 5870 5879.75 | 0.6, 23.3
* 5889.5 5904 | 2.7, 20.1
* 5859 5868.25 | 0.5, 23.7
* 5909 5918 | 0.2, 23.8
